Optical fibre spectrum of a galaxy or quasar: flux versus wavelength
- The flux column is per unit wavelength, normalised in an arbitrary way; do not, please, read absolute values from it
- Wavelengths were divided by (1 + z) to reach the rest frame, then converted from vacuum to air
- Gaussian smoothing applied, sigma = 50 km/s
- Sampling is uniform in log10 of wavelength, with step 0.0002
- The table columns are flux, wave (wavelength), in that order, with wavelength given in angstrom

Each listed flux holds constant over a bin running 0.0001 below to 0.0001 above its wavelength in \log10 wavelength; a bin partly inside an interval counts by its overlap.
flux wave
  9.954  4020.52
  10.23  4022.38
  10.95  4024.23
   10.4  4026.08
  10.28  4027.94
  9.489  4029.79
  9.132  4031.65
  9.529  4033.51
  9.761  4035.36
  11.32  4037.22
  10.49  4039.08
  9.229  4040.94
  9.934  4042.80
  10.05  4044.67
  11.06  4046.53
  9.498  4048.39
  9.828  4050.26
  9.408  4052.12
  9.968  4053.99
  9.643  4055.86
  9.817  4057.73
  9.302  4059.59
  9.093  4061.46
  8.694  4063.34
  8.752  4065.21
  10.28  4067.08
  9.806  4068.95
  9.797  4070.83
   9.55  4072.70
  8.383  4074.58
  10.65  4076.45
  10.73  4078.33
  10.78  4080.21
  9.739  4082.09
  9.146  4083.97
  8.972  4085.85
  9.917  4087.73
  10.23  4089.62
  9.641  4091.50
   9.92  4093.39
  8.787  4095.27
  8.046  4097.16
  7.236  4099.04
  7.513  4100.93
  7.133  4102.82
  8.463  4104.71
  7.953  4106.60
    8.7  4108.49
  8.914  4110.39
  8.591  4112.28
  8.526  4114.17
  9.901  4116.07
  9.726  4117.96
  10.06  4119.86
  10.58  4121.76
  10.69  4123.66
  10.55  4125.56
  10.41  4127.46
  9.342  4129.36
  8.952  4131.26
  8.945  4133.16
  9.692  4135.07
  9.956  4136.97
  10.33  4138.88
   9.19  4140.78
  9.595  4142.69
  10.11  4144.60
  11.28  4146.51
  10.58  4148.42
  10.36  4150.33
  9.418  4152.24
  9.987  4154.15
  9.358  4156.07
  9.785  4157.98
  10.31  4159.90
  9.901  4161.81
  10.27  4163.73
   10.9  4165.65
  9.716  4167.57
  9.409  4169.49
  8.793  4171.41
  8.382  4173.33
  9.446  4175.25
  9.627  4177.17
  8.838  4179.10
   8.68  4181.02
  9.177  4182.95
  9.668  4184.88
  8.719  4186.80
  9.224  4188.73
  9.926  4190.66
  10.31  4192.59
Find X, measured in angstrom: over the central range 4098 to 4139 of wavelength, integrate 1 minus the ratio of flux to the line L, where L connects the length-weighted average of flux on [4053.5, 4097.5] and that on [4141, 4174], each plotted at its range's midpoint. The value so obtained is 2.44 angstrom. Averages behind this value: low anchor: 9.58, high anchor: 9.89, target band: 9.17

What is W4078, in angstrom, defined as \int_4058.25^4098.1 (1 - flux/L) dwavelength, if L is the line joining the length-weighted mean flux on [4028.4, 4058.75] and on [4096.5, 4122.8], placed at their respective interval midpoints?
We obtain -1.2 angstrom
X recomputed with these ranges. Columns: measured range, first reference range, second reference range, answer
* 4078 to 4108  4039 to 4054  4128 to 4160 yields 2.7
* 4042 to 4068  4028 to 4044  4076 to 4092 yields 0.7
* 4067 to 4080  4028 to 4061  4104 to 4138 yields -0.3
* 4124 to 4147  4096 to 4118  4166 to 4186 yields -3.0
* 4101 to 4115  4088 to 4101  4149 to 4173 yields 1.3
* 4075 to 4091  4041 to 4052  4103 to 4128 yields -0.5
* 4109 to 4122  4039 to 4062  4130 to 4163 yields 0.6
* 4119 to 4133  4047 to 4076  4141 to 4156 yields -0.1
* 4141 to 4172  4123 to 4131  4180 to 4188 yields -1.3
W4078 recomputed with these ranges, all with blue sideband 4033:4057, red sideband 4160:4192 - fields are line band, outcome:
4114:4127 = -0.58 angstrom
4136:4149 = -0.74 angstrom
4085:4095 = 0.12 angstrom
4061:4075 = 0.79 angstrom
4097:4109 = 2.37 angstrom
